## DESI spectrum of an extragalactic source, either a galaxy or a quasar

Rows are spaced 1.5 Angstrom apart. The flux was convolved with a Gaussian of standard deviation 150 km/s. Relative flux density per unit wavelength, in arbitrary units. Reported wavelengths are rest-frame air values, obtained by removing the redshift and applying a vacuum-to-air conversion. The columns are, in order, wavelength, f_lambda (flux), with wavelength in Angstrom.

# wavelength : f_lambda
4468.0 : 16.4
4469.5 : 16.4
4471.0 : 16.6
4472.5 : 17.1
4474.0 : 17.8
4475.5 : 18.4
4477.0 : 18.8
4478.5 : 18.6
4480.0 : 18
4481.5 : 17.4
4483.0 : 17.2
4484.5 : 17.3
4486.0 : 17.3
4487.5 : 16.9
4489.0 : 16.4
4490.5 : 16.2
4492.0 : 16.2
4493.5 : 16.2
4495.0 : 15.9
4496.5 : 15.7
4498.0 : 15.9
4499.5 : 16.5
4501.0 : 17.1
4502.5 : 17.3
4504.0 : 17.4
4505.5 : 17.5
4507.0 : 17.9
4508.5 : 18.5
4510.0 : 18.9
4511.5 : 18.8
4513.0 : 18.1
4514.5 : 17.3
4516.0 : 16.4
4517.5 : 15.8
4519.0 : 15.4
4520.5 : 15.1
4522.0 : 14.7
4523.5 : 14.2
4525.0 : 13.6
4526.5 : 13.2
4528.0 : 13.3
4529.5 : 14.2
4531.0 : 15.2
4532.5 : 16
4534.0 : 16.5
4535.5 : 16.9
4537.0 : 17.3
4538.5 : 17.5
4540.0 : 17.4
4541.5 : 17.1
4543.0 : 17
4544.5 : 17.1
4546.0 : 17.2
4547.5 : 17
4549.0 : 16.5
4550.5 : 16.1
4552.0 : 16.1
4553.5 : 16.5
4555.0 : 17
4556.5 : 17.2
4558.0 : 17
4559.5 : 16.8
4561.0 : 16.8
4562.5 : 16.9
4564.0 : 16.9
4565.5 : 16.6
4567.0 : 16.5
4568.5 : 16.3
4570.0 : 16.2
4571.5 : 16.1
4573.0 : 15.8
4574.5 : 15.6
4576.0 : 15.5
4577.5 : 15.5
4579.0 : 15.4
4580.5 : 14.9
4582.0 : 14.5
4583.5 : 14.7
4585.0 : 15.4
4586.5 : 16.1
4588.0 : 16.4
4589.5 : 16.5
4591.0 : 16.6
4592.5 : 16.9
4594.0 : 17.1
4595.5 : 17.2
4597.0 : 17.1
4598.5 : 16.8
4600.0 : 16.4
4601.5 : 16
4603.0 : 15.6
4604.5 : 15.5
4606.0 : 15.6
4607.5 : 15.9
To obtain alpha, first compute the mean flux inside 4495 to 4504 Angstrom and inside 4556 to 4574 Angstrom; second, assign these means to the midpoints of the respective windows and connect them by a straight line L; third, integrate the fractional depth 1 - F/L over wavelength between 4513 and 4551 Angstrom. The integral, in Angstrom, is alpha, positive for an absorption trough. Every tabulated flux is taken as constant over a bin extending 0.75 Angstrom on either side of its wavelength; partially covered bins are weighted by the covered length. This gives 1.34 Angstrom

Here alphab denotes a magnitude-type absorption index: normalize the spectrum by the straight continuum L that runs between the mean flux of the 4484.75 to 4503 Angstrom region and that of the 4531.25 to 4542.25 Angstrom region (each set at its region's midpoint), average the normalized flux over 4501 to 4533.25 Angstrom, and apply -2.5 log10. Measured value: 0.04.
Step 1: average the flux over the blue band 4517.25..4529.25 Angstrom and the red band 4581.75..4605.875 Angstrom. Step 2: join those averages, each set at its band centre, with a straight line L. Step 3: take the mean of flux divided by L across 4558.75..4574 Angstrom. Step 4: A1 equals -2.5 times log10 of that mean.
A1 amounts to -0.068 mag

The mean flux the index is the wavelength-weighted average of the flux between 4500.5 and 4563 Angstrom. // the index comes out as 16.5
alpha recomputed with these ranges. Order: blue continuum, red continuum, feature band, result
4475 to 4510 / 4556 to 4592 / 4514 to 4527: 1.35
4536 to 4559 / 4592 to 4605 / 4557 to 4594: 1.33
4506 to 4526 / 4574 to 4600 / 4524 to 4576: 0.03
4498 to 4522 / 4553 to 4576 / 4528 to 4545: 0.39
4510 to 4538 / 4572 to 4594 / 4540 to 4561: -1.43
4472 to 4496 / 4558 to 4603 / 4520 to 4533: 1.88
